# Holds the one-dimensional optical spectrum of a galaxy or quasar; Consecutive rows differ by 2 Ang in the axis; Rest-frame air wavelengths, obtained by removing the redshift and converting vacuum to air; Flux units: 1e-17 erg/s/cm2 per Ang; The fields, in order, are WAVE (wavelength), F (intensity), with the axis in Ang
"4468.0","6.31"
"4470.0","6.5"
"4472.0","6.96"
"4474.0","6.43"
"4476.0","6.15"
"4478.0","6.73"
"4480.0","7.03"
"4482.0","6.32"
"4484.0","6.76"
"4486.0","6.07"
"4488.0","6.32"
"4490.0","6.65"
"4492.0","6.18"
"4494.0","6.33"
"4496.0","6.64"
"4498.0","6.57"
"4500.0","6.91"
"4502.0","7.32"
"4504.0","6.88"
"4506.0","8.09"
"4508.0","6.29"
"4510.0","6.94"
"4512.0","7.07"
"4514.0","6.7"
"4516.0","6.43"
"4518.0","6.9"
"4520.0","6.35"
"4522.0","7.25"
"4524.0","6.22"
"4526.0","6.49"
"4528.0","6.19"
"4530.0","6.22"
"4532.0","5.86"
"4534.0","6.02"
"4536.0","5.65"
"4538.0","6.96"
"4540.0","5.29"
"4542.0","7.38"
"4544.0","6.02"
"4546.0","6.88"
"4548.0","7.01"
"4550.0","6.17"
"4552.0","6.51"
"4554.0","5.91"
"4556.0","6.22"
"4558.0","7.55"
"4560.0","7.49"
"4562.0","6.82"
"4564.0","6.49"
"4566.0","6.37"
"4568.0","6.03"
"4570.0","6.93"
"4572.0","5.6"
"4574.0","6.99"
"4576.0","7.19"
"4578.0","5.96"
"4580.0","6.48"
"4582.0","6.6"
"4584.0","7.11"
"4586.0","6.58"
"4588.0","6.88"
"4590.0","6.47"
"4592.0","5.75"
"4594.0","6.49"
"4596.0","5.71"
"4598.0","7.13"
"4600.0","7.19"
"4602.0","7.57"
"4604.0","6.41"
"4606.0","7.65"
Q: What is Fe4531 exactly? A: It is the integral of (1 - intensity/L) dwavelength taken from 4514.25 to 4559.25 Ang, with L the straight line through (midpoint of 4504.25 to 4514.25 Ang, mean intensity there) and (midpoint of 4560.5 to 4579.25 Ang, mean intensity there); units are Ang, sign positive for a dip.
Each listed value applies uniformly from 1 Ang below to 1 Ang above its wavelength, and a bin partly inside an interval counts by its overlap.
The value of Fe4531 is 2.3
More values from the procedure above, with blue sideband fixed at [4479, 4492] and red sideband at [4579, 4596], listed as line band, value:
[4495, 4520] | -1.44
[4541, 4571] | -0.72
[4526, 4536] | 0.65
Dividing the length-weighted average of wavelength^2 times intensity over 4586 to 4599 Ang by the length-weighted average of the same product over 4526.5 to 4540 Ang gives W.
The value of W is 1.1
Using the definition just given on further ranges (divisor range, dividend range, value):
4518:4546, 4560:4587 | 1.06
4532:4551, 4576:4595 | 1.05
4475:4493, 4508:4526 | 1.05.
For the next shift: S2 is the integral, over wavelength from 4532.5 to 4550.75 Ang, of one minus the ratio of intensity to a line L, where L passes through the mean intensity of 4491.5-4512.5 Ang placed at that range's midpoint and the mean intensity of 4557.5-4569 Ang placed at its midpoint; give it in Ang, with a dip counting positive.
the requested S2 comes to 1.1 Ang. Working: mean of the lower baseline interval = 6.85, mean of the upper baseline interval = 6.76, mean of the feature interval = 6.36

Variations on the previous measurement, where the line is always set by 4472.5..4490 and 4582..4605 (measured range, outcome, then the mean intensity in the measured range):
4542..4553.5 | 0.0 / 6.57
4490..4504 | -0.3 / 6.67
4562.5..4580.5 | 0.5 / 6.46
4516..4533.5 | 0.4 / 6.42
